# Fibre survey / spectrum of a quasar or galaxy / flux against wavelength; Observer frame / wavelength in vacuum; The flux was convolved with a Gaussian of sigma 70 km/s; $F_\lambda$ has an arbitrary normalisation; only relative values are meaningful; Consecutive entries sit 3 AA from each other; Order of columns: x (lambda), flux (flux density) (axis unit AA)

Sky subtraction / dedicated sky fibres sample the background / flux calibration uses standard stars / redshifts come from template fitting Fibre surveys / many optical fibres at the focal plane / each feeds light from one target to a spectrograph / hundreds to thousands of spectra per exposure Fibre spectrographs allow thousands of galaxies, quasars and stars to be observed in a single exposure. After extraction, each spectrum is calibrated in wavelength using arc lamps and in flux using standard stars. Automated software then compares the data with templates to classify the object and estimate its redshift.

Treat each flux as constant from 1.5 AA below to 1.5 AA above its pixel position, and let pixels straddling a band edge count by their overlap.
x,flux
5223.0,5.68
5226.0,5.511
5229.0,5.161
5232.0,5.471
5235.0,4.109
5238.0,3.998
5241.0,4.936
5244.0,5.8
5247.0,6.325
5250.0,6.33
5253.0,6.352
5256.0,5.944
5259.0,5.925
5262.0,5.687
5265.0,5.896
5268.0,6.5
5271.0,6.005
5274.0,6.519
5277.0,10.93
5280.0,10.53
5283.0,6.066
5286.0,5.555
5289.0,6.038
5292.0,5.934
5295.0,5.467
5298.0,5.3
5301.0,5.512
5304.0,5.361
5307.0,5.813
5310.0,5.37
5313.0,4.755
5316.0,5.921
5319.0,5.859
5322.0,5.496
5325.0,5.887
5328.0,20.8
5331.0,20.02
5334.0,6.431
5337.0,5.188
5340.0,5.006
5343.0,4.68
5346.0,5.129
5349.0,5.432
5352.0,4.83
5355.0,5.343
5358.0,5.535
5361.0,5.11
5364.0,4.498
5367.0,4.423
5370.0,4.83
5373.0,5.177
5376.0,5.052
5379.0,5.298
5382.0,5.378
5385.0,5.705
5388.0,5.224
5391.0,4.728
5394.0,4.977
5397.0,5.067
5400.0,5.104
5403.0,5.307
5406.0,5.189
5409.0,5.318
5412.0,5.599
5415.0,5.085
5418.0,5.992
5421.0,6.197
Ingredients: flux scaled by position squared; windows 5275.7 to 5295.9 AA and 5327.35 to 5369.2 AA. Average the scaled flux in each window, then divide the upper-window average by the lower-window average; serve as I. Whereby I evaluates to 1.0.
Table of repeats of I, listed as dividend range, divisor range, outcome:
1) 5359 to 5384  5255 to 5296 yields 0.78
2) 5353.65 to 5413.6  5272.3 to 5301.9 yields 0.78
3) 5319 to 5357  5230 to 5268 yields 1.43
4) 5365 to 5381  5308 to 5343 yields 0.63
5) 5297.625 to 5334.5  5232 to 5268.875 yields 1.46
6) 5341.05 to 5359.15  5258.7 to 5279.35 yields 0.76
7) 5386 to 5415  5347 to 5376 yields 1.05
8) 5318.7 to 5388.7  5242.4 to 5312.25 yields 1.07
